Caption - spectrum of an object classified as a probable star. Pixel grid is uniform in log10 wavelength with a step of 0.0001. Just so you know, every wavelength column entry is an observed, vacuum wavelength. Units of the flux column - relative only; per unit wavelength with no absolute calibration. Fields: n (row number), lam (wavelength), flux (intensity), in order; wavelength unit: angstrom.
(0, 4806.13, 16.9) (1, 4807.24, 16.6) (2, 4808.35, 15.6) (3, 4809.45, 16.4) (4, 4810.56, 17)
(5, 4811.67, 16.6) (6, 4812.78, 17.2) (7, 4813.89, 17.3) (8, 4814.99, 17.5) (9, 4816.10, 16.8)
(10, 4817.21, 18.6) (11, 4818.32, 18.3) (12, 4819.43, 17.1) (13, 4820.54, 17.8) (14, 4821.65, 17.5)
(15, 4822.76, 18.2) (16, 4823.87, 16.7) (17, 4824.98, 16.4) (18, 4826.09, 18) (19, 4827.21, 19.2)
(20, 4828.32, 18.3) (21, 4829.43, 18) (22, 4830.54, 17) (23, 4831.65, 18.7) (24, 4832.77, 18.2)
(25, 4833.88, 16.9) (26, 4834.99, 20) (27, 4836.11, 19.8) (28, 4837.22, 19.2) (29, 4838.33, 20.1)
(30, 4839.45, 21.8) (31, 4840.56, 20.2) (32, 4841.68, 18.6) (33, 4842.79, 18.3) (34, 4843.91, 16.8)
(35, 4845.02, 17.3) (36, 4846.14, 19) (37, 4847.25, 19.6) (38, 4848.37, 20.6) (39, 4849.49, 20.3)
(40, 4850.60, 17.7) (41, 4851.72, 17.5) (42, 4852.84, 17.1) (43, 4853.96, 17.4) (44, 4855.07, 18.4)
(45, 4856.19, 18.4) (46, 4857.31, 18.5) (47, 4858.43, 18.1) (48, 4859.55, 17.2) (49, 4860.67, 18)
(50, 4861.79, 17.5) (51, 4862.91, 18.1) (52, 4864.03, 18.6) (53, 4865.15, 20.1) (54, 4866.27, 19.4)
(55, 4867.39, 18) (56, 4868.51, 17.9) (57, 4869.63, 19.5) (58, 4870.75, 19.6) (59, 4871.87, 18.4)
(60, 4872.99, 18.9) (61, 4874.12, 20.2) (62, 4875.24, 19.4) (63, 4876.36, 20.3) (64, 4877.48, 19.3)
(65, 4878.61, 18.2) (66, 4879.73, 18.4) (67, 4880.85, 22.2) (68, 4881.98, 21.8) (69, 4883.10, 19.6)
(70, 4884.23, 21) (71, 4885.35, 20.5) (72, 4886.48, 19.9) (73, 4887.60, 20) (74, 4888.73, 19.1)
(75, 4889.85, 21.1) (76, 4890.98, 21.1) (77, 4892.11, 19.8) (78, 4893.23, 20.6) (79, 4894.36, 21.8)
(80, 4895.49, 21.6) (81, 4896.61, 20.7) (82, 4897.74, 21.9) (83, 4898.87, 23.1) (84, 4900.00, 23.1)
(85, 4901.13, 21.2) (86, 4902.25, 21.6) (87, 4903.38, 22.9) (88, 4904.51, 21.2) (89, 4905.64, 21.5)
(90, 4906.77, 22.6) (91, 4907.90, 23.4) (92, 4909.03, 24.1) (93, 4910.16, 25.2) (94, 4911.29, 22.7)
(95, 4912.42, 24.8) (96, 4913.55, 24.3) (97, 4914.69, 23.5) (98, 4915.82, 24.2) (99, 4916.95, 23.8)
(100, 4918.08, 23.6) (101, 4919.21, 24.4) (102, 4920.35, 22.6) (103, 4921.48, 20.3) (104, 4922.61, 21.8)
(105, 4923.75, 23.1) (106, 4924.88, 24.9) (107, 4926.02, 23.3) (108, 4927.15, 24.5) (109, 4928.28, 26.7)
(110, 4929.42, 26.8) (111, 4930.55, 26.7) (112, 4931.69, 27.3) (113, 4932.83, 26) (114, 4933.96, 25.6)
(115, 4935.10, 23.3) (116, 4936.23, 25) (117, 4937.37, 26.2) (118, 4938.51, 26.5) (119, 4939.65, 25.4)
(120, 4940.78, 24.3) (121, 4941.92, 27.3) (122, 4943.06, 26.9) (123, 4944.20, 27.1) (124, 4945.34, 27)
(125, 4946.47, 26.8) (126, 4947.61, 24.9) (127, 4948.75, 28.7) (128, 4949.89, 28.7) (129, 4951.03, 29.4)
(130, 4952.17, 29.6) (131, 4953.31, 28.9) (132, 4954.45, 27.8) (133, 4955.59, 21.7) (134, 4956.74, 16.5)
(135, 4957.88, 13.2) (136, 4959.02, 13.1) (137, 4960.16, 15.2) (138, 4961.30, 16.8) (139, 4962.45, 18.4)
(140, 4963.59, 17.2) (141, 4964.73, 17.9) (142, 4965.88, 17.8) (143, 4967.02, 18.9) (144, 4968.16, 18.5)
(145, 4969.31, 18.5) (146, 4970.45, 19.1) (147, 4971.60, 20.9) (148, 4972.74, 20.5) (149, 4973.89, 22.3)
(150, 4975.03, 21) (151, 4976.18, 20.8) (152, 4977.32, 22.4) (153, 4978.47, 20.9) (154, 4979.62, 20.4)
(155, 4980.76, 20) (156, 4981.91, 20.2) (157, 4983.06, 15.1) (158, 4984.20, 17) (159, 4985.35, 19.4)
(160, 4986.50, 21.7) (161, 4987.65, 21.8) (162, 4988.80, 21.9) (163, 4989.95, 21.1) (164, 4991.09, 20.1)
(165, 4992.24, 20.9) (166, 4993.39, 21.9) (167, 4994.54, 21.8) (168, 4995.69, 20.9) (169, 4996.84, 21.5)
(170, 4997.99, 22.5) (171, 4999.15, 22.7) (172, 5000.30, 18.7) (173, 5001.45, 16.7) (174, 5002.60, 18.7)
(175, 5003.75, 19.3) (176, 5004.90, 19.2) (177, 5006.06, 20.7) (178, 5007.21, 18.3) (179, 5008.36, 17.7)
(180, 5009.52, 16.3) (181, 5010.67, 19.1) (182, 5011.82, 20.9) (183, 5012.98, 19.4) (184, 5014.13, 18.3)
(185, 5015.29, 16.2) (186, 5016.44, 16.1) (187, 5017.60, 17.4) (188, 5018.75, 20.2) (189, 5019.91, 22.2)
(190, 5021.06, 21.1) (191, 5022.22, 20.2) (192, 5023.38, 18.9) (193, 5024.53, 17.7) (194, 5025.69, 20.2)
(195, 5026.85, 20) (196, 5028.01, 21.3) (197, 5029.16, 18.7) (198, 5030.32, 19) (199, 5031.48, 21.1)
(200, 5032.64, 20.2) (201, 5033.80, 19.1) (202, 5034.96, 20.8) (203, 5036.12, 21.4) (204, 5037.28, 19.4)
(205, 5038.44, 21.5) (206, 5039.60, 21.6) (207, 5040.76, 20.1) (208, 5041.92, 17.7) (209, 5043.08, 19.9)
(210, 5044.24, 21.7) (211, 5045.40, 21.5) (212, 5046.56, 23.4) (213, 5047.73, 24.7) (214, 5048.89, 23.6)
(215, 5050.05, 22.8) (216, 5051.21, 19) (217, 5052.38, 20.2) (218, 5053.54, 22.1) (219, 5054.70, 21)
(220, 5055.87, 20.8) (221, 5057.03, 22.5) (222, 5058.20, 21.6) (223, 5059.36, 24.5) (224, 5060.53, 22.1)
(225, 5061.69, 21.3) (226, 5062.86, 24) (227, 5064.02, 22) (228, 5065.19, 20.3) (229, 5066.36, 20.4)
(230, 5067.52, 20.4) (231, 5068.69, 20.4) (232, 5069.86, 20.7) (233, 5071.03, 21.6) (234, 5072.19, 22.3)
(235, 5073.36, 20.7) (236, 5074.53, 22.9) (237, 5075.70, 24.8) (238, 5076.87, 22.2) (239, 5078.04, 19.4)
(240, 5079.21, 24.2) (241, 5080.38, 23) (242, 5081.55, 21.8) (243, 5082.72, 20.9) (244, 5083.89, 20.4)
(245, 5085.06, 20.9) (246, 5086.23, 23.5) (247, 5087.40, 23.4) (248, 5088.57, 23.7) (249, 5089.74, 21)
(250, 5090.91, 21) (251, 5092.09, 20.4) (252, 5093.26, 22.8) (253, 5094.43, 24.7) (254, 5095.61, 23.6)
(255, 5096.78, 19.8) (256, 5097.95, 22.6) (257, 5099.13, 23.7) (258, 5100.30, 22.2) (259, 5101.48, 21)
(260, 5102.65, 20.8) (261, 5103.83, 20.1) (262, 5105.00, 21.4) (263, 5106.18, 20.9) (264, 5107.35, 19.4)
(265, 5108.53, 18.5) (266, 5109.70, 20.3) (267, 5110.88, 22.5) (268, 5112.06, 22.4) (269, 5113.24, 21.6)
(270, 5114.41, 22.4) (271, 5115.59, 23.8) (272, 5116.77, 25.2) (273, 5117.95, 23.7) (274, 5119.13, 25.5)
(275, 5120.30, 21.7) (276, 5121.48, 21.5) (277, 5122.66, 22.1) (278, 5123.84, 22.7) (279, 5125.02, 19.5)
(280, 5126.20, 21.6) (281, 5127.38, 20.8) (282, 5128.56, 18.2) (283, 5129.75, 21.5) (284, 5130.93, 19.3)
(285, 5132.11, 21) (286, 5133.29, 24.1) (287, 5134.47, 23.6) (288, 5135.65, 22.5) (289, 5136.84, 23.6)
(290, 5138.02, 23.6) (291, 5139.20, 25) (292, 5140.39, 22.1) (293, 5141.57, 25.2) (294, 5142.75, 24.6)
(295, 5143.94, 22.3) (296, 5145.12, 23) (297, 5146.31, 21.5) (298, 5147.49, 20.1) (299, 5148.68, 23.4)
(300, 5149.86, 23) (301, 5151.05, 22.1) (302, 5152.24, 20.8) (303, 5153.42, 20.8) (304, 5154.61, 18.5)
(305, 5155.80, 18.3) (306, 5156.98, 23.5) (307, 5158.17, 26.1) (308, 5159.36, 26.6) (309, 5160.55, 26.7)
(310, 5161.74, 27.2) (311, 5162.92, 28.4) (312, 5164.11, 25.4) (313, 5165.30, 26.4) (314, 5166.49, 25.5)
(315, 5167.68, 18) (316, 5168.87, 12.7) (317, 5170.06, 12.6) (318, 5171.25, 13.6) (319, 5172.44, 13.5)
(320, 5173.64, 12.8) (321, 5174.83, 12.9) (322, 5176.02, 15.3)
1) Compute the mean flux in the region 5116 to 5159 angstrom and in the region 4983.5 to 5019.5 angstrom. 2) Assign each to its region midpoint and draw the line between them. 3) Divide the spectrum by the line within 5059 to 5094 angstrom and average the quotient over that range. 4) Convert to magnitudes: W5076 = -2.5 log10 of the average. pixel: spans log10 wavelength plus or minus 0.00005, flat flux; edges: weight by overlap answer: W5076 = -0.04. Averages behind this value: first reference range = 19.6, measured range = 21.9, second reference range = 22.3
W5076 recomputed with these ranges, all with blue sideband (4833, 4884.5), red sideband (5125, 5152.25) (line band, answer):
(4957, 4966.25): 0.24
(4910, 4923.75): -0.19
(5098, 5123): 0.00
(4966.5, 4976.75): 0.01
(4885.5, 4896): -0.06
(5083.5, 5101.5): -0.02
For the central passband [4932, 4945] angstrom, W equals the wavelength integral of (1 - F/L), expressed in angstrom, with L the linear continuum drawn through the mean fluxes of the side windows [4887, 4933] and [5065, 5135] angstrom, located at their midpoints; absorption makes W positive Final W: -1.7 angstrom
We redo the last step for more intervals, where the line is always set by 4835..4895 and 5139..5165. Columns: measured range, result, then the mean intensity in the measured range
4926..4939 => -3.5 angstrom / 25.8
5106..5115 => 0.7 angstrom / 21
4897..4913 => -2.4 angstrom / 22.8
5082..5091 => 0.2 angstrom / 21.9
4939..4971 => -2.8 angstrom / 22.4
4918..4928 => -1.6 angstrom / 23.3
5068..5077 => 0.1 angstrom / 21.9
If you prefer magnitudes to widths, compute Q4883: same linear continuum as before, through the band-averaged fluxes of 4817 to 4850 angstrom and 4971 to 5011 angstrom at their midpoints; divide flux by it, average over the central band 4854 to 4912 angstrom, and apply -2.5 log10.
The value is -0.07 mag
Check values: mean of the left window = 18.5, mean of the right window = 20.1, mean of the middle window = 20.3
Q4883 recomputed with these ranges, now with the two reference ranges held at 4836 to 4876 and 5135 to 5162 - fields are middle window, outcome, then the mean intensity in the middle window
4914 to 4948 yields -0.25 mag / 25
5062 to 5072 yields 0.03 mag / 21.3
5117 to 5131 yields 0.05 mag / 21.7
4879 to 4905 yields -0.09 mag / 21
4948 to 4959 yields -0.20 mag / 24.3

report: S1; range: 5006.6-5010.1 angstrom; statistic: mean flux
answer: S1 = 17.5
